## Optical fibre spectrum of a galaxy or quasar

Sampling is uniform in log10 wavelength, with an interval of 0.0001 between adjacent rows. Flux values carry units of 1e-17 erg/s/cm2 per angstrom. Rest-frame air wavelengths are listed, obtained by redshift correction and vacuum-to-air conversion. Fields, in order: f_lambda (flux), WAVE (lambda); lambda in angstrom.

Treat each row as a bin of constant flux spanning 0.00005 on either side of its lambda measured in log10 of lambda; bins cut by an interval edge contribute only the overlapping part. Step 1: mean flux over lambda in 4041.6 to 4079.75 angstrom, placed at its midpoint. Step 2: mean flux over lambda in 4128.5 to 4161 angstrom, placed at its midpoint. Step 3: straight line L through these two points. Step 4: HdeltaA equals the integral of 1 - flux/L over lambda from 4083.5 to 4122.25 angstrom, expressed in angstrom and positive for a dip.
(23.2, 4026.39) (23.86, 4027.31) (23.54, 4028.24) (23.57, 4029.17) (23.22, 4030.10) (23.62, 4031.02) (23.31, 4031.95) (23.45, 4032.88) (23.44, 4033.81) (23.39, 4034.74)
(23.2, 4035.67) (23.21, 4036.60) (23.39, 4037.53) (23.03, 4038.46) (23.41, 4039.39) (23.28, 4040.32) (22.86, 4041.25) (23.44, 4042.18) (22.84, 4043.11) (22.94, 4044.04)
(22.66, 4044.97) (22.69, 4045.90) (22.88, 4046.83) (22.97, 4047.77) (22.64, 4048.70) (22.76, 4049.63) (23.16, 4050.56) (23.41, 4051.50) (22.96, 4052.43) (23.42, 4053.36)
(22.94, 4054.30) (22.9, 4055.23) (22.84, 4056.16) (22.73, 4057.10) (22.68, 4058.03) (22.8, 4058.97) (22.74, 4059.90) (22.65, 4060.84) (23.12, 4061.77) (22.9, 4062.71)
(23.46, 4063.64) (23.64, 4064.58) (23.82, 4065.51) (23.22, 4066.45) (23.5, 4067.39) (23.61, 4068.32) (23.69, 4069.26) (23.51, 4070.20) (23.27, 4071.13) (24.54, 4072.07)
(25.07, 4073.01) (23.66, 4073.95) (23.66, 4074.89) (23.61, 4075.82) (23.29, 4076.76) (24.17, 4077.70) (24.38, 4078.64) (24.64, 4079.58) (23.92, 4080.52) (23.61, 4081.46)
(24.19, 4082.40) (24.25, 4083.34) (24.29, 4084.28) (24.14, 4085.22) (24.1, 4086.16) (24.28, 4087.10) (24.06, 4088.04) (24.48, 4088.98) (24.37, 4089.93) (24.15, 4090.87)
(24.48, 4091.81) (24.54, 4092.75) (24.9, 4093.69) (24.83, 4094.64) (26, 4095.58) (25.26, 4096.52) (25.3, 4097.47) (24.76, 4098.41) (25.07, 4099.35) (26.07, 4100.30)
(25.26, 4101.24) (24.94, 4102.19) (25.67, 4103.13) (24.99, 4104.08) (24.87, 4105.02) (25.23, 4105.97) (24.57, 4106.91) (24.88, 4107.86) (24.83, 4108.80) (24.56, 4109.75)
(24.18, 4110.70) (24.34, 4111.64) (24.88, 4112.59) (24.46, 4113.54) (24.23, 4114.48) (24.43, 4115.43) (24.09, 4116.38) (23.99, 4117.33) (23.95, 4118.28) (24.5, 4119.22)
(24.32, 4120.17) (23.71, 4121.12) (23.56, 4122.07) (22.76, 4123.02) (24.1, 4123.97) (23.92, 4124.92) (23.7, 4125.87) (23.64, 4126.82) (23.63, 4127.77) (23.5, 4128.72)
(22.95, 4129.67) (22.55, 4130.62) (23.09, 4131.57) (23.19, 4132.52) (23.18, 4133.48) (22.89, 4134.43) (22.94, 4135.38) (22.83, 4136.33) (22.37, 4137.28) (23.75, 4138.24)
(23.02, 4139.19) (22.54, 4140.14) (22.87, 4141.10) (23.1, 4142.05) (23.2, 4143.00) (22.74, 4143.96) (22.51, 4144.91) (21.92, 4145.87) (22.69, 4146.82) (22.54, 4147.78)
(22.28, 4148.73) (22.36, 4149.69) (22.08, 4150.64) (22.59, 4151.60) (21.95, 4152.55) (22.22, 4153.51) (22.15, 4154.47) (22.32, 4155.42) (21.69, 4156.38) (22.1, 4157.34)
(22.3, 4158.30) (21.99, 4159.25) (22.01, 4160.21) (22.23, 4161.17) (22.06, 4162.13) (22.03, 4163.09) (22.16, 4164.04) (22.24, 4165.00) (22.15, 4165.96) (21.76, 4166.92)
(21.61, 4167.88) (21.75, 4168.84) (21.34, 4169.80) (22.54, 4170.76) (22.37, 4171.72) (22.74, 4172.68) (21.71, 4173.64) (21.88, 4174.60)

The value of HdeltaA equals -2.84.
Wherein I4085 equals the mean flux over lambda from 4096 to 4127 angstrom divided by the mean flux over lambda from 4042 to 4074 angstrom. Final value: 1.06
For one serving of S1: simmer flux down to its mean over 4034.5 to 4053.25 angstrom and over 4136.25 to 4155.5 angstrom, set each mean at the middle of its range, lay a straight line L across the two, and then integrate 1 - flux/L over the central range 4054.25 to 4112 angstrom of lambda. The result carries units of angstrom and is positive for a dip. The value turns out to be -3.22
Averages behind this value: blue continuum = 23.1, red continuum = 22.6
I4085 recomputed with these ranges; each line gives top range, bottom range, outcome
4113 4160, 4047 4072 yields 1.00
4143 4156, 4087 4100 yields 0.90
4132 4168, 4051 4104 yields 0.94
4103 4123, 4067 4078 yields 1.03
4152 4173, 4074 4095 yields 0.91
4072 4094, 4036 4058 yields 1.05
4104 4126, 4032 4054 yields 1.05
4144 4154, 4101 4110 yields 0.89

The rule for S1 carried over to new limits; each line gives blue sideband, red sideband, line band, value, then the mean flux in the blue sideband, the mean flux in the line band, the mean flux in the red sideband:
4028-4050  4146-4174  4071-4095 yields -1.5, 23.2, 24.2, 22.1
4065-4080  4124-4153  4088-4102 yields -0.8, 23.9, 24.9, 22.9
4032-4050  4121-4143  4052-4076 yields -0.2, 23.1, 23.3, 23.2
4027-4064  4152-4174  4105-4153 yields -2.3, 23.1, 23.5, 22.1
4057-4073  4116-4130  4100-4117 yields -0.8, 23.4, 24.8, 23.8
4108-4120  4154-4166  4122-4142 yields 0.3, 24.4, 23.2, 22.1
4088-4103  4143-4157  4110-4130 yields -0.2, 24.9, 24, 22.3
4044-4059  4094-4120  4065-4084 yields -0.2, 22.9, 23.9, 24.8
